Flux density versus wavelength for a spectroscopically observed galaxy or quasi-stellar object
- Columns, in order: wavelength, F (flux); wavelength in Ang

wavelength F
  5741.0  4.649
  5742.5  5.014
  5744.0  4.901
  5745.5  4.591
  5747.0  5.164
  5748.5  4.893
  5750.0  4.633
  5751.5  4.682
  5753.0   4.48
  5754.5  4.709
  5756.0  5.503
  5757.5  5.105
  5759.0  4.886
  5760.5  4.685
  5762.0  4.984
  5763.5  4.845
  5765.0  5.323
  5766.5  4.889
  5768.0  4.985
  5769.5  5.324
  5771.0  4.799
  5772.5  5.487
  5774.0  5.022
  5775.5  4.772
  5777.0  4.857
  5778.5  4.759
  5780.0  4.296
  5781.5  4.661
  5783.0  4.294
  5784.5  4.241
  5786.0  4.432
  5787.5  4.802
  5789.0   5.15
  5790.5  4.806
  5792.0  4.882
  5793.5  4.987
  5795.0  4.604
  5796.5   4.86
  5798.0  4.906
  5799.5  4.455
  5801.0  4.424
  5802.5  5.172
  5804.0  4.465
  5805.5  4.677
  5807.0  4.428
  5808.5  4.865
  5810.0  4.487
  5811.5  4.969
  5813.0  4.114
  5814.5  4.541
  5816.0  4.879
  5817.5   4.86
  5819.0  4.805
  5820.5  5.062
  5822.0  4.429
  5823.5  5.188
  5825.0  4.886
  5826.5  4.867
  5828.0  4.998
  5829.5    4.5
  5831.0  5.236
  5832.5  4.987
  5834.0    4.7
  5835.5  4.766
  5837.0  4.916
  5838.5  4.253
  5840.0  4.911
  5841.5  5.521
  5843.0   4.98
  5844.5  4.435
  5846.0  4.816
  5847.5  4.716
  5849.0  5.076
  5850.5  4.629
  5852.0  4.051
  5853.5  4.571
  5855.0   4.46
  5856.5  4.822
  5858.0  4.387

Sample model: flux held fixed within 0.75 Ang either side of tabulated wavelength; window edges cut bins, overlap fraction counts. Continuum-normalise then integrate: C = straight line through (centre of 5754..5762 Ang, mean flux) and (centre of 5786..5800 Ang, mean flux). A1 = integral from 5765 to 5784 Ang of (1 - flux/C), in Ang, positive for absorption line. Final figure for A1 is 0.19 Ang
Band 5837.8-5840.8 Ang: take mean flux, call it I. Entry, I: 4.6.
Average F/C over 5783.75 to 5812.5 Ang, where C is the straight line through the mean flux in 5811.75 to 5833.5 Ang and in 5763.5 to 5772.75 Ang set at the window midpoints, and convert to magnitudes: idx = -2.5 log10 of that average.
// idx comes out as 0.05 mag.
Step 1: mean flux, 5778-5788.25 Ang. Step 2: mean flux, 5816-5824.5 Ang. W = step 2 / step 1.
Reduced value 1.08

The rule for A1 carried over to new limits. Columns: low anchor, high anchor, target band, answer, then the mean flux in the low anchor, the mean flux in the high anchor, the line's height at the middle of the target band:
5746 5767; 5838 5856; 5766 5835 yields 0.5 Ang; 4.91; 4.71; 4.81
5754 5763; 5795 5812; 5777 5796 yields 0.5 Ang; 4.98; 4.69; 4.8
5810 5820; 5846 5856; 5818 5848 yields -1.3 Ang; 4.69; 4.61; 4.65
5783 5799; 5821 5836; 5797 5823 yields 0.6 Ang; 4.74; 4.86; 4.8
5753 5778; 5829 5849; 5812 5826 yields 0.4 Ang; 4.99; 4.84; 4.88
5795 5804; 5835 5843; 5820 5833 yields -0.2 Ang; 4.73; 4.89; 4.84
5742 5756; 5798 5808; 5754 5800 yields -1.2 Ang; 4.82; 4.63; 4.72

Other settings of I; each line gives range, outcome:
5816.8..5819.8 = 4.84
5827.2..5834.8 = 4.88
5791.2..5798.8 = 4.84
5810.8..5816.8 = 4.62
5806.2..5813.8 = 4.57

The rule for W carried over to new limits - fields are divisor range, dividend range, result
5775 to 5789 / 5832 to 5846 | 1.05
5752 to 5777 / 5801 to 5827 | 0.95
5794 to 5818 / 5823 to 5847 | 1.04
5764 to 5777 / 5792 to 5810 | 0.93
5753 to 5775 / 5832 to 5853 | 0.95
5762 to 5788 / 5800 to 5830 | 0.98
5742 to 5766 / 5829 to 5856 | 0.97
